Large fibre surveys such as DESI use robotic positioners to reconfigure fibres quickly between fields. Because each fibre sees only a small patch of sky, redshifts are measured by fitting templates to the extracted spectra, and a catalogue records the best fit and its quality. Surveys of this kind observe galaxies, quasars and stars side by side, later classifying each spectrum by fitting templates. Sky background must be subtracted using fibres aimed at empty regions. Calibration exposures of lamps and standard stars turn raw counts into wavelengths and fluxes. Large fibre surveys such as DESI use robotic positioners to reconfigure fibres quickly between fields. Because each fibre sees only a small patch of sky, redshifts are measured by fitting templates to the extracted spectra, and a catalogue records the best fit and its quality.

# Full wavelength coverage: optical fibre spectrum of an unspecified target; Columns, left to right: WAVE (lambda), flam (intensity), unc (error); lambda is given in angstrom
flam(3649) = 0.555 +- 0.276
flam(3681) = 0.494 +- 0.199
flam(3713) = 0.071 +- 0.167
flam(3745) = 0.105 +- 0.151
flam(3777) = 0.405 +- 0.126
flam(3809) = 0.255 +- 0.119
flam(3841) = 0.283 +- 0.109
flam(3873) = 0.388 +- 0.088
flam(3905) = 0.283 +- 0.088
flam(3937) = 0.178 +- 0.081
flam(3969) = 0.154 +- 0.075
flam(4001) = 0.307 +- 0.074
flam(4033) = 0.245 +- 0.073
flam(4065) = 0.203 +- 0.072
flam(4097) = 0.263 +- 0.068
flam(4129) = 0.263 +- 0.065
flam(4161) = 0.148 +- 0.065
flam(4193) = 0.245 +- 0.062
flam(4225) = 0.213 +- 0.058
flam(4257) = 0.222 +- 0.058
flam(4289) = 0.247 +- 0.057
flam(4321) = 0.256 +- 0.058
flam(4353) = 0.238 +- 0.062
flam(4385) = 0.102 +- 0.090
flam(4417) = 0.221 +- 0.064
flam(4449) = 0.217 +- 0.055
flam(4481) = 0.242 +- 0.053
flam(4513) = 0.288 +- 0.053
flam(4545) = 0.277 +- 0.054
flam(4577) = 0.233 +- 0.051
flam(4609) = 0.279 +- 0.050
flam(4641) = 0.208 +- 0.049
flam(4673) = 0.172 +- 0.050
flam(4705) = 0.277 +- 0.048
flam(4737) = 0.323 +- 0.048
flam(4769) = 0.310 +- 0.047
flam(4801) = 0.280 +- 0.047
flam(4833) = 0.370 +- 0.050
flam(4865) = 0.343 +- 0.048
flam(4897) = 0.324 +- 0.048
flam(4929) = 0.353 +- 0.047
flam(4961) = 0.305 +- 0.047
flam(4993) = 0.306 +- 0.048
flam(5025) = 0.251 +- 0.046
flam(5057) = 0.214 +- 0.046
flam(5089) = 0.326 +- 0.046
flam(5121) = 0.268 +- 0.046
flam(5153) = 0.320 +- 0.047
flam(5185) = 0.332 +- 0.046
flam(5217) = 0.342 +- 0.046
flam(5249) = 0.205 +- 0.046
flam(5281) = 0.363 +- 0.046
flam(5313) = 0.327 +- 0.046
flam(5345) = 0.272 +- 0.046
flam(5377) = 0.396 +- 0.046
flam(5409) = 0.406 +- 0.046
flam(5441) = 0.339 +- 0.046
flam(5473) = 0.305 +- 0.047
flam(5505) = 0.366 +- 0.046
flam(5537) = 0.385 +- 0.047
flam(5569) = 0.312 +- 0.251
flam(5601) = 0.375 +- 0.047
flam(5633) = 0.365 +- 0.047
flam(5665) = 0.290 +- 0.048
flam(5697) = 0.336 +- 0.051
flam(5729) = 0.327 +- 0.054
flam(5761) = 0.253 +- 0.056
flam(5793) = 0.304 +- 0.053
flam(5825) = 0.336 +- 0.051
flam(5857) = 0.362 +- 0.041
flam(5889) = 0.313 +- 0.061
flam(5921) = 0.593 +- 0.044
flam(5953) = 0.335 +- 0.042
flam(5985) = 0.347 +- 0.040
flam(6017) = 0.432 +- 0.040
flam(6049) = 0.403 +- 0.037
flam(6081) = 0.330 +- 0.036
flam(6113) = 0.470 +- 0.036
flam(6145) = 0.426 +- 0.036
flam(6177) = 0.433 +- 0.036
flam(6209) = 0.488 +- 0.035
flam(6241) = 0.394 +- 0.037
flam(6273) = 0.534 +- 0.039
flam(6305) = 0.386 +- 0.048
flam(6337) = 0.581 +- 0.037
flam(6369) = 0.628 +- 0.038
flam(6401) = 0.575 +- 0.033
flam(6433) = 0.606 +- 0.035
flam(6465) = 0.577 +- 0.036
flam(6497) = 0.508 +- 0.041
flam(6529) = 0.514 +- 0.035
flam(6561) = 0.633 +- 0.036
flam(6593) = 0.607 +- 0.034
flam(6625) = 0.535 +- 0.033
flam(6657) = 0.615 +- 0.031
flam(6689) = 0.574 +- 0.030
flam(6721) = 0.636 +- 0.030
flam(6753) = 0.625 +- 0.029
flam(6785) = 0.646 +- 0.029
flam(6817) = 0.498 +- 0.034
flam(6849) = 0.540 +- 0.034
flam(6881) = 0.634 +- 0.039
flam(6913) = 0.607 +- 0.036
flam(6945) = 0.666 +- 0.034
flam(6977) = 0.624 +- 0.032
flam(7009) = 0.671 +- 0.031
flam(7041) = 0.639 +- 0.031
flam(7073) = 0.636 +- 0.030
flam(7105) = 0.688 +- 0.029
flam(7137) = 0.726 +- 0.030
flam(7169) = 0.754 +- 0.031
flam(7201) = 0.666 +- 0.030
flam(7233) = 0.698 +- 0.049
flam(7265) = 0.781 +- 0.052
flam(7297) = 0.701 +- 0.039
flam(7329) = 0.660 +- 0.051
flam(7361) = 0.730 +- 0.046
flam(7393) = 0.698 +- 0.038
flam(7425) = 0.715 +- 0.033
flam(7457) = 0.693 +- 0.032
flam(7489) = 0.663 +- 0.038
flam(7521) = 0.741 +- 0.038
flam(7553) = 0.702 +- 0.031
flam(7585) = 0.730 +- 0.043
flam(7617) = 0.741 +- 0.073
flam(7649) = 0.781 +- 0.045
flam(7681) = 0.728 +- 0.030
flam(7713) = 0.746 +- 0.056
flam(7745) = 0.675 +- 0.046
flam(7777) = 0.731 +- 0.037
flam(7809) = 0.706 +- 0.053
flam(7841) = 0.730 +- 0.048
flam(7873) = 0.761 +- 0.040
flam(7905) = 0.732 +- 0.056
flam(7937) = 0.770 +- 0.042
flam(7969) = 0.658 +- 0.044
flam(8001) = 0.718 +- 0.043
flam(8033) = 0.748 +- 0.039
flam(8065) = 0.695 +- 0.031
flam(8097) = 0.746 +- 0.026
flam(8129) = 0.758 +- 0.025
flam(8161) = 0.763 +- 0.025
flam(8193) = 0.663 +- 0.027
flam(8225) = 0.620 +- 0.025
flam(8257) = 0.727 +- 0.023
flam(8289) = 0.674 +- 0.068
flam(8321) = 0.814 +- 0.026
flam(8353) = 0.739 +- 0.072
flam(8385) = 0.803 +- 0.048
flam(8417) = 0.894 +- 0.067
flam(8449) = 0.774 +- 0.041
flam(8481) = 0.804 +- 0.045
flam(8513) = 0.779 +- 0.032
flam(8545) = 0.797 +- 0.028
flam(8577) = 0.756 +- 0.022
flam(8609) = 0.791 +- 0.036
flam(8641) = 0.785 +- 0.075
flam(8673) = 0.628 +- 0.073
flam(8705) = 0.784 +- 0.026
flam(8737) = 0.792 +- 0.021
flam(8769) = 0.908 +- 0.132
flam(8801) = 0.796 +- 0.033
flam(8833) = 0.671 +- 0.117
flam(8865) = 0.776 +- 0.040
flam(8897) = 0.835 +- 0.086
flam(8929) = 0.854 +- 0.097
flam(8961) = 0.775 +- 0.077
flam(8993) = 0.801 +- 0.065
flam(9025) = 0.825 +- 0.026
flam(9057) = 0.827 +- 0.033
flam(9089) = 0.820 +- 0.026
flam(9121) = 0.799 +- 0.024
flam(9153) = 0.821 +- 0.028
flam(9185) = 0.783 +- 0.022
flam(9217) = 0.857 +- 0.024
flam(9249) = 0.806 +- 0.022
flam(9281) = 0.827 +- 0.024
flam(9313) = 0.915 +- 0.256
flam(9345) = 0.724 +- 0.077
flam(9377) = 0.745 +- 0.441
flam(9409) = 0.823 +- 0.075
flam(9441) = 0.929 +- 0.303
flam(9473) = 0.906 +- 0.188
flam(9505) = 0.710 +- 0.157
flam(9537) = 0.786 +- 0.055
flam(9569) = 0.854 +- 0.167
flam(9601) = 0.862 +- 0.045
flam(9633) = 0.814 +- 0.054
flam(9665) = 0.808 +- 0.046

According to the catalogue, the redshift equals 0.587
